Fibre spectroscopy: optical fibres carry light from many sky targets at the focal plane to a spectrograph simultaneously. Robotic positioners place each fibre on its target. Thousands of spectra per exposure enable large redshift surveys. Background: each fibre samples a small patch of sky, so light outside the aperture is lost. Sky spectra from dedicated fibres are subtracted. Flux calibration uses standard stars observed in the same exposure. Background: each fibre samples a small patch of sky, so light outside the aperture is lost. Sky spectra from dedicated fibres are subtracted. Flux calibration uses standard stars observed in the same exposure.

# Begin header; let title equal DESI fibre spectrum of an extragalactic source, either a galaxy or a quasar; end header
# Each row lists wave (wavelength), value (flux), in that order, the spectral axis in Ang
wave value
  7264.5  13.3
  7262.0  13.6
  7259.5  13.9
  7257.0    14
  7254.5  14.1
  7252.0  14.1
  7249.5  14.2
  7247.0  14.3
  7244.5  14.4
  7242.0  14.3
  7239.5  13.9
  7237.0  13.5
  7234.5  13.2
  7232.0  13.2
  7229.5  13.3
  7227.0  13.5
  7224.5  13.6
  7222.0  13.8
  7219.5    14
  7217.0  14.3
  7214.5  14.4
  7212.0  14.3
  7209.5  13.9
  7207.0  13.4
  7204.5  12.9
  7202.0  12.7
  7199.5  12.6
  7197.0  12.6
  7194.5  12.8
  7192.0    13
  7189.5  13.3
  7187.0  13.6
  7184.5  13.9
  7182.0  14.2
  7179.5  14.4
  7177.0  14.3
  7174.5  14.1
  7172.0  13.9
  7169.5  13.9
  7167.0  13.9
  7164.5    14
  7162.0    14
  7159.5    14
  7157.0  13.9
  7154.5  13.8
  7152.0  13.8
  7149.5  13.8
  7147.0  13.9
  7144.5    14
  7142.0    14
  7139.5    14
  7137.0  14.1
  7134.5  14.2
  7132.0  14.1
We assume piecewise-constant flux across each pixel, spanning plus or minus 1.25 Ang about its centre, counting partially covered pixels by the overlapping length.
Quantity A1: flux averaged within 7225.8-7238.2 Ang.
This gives 13.3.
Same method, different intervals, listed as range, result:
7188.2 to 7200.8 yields 12.9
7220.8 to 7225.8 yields 13.7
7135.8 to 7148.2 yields 14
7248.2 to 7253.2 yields 14.2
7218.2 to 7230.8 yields 13.6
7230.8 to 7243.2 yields 13.6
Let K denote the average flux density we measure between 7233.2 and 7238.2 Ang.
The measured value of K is 13.3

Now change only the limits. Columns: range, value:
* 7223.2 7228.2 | 13.6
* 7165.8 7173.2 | 13.9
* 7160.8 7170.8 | 13.9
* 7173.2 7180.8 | 14.3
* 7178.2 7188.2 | 14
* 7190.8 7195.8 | 12.9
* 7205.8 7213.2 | 13.9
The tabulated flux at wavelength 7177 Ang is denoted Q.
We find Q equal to 14.3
